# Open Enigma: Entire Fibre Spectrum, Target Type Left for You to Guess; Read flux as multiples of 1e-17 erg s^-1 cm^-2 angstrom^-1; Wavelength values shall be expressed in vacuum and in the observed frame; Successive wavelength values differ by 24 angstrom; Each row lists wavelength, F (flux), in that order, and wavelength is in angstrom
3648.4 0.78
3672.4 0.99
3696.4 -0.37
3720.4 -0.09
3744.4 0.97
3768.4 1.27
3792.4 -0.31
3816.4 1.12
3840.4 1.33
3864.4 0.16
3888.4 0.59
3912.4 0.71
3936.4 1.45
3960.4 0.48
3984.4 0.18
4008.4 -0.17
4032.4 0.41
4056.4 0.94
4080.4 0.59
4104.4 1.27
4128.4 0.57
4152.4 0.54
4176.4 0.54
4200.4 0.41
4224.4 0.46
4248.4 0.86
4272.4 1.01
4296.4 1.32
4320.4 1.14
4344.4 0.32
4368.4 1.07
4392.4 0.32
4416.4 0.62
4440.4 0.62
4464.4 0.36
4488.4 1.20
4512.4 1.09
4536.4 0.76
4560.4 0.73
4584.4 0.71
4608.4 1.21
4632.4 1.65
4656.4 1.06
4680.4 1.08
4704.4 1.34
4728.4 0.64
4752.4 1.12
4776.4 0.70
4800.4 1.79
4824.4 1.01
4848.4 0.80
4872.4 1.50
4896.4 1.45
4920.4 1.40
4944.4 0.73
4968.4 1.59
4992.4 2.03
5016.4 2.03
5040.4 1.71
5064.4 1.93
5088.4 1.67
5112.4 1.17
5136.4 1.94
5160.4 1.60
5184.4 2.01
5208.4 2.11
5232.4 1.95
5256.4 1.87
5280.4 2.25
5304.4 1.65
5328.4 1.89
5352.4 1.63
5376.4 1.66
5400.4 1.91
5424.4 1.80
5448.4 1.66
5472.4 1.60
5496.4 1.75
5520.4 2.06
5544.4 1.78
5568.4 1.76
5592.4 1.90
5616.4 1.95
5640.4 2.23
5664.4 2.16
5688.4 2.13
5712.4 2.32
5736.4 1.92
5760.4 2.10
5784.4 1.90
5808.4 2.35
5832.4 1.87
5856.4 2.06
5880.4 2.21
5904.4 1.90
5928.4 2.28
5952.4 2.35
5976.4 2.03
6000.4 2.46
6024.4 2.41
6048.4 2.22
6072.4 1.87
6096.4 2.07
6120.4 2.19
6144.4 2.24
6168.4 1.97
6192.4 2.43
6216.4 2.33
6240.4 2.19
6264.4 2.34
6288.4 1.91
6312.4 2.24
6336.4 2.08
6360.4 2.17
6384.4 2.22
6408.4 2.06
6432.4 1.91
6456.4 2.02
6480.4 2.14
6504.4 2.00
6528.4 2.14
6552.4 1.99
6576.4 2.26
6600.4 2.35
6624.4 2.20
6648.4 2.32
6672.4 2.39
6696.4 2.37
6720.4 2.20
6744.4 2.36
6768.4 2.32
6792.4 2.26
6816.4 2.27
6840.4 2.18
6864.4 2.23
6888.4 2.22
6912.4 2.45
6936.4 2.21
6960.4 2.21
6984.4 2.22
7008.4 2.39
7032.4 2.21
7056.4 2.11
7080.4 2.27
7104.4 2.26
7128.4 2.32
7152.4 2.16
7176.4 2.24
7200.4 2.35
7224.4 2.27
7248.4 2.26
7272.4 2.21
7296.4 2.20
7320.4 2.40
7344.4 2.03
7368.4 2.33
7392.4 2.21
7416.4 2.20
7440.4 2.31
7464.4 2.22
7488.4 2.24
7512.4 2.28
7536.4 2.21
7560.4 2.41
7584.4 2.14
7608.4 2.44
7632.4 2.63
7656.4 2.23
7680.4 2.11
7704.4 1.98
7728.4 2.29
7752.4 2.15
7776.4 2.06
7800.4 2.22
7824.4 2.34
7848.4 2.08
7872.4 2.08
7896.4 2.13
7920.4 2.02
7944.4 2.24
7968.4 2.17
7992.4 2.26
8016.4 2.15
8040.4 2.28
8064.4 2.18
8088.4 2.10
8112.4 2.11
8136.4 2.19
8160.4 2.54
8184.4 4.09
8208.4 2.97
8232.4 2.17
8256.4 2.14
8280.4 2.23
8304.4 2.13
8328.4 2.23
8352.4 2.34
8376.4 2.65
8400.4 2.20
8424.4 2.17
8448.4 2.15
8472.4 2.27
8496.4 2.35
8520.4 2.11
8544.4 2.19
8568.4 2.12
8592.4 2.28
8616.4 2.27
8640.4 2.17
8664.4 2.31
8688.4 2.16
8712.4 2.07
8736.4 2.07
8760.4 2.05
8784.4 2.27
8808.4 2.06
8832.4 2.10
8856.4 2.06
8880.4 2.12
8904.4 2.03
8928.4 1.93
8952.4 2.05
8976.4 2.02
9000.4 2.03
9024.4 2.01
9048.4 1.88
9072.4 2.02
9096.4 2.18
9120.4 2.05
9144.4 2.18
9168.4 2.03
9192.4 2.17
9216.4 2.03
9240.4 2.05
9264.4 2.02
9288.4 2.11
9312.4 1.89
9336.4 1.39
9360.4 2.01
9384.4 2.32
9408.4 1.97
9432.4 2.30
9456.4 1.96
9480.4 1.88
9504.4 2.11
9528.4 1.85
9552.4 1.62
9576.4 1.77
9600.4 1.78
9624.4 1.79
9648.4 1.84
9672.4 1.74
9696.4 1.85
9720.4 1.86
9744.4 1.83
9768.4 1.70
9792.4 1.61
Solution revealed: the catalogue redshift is 0.25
